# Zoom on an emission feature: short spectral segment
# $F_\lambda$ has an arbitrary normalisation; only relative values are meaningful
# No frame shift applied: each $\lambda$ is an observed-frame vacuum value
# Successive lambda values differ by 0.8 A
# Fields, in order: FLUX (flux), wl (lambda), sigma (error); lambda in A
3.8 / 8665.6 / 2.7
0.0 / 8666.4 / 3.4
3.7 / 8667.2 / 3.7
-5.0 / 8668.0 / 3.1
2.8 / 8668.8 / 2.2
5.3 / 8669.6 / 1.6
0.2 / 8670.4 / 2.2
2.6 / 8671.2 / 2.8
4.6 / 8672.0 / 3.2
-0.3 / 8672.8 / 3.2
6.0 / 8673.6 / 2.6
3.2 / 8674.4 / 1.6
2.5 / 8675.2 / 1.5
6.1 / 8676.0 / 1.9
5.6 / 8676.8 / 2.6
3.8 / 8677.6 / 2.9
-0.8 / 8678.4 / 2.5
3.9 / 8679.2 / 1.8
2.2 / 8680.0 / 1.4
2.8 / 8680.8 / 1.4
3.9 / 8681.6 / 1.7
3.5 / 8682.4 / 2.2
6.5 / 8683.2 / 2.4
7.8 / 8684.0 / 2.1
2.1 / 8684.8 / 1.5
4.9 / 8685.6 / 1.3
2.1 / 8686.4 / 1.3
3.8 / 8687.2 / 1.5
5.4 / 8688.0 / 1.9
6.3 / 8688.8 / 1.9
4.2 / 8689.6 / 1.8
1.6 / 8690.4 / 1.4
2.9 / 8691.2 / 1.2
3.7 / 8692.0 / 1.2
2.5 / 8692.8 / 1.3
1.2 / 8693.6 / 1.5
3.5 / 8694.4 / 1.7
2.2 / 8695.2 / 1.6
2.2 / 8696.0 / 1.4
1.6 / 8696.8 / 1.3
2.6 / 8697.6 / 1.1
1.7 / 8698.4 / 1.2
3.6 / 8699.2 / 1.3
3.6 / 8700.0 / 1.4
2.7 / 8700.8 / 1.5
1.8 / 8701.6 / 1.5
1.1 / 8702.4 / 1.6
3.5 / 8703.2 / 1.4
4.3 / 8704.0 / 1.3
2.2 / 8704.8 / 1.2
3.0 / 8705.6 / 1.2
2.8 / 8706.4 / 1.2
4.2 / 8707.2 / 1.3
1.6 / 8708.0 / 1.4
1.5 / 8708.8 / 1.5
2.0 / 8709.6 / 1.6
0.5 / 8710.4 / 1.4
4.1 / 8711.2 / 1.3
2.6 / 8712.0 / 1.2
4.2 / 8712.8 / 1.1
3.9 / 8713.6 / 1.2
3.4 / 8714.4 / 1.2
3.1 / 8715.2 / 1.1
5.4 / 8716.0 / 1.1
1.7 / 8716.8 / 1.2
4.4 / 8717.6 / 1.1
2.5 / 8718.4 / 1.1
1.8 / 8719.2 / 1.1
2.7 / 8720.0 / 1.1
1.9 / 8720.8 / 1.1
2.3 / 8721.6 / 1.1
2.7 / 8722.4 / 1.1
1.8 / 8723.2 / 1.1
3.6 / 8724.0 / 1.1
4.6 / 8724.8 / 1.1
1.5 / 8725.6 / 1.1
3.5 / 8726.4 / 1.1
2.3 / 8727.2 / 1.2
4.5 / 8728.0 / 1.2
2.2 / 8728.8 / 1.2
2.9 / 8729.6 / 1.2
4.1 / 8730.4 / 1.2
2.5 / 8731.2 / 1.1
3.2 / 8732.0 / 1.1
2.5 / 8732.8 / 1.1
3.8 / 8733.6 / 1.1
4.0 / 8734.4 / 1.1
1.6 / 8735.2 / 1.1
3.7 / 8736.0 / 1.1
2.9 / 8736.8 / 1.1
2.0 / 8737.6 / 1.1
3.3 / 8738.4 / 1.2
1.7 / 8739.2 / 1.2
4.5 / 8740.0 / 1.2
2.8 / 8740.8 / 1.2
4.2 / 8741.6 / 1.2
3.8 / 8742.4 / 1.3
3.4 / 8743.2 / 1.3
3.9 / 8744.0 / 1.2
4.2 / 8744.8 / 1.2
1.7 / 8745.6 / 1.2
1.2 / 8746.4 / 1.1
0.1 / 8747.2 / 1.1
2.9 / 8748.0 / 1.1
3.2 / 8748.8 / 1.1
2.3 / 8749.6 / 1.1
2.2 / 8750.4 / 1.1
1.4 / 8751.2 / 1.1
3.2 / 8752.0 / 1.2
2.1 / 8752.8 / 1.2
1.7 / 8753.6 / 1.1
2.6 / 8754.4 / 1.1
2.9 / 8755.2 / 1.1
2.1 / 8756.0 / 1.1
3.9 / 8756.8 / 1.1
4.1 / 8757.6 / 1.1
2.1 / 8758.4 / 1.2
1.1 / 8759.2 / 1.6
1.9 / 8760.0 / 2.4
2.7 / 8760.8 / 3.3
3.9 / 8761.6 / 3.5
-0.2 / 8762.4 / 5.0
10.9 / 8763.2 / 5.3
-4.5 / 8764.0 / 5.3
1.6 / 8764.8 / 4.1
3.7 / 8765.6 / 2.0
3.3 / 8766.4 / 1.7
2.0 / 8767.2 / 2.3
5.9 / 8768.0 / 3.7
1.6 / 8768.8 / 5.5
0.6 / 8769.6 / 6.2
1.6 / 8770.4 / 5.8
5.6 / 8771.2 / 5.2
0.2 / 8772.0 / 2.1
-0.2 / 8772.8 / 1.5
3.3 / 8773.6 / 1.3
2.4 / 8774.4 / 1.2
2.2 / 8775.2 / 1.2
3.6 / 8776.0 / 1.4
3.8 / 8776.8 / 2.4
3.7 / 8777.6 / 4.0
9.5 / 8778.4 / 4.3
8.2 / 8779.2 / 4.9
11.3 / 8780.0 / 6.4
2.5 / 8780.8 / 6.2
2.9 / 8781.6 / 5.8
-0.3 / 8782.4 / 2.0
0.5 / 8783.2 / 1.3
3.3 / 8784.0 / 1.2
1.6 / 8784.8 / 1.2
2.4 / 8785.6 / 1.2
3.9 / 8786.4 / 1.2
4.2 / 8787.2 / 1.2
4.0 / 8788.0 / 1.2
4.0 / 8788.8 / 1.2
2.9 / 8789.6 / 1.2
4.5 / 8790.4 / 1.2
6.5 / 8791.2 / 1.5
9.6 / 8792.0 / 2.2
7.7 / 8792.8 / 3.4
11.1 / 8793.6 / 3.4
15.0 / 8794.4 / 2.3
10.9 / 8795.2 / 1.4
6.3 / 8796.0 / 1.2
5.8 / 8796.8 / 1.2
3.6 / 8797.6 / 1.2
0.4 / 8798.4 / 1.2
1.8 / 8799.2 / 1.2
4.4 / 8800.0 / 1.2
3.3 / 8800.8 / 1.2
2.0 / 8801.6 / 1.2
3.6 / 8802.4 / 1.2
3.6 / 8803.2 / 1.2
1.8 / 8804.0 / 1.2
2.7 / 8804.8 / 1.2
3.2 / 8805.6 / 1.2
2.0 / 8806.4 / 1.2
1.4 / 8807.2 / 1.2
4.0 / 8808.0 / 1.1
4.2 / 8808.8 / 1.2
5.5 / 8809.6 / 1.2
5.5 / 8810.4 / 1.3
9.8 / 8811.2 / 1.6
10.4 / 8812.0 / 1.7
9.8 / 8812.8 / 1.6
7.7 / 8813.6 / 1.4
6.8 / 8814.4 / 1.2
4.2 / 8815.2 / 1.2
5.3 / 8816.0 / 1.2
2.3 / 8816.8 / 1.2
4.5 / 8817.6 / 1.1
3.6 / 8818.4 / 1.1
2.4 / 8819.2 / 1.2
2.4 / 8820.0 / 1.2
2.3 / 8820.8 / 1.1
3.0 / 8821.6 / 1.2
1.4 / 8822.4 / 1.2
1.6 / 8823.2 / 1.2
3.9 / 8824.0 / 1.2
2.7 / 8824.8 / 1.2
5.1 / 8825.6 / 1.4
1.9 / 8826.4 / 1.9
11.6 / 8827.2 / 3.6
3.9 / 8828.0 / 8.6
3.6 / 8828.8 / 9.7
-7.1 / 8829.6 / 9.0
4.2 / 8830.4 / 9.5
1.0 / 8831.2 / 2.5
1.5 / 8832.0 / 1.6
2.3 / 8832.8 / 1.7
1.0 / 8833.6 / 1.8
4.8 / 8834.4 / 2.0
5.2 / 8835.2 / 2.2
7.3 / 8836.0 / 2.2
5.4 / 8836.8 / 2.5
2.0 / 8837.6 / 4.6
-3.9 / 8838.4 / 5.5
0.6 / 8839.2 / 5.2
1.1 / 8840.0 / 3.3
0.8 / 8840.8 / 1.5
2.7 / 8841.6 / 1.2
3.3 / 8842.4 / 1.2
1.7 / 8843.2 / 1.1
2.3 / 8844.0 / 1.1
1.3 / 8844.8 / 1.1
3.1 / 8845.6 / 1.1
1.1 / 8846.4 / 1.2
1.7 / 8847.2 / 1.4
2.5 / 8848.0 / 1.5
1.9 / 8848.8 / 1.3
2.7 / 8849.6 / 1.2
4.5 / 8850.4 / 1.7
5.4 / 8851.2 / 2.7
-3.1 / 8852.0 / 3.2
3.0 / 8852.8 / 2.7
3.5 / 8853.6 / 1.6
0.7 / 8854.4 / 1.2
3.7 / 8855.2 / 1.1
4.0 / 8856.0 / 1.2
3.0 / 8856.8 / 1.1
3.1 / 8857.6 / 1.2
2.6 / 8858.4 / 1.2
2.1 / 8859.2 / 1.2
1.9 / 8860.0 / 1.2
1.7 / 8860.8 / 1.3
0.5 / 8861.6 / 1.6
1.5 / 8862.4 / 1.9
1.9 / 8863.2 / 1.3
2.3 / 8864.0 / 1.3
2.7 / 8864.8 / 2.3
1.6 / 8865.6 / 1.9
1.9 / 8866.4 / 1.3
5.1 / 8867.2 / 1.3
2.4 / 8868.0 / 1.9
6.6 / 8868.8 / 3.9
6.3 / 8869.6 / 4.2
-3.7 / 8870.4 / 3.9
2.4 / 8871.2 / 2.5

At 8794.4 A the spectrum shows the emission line [S II] 6716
